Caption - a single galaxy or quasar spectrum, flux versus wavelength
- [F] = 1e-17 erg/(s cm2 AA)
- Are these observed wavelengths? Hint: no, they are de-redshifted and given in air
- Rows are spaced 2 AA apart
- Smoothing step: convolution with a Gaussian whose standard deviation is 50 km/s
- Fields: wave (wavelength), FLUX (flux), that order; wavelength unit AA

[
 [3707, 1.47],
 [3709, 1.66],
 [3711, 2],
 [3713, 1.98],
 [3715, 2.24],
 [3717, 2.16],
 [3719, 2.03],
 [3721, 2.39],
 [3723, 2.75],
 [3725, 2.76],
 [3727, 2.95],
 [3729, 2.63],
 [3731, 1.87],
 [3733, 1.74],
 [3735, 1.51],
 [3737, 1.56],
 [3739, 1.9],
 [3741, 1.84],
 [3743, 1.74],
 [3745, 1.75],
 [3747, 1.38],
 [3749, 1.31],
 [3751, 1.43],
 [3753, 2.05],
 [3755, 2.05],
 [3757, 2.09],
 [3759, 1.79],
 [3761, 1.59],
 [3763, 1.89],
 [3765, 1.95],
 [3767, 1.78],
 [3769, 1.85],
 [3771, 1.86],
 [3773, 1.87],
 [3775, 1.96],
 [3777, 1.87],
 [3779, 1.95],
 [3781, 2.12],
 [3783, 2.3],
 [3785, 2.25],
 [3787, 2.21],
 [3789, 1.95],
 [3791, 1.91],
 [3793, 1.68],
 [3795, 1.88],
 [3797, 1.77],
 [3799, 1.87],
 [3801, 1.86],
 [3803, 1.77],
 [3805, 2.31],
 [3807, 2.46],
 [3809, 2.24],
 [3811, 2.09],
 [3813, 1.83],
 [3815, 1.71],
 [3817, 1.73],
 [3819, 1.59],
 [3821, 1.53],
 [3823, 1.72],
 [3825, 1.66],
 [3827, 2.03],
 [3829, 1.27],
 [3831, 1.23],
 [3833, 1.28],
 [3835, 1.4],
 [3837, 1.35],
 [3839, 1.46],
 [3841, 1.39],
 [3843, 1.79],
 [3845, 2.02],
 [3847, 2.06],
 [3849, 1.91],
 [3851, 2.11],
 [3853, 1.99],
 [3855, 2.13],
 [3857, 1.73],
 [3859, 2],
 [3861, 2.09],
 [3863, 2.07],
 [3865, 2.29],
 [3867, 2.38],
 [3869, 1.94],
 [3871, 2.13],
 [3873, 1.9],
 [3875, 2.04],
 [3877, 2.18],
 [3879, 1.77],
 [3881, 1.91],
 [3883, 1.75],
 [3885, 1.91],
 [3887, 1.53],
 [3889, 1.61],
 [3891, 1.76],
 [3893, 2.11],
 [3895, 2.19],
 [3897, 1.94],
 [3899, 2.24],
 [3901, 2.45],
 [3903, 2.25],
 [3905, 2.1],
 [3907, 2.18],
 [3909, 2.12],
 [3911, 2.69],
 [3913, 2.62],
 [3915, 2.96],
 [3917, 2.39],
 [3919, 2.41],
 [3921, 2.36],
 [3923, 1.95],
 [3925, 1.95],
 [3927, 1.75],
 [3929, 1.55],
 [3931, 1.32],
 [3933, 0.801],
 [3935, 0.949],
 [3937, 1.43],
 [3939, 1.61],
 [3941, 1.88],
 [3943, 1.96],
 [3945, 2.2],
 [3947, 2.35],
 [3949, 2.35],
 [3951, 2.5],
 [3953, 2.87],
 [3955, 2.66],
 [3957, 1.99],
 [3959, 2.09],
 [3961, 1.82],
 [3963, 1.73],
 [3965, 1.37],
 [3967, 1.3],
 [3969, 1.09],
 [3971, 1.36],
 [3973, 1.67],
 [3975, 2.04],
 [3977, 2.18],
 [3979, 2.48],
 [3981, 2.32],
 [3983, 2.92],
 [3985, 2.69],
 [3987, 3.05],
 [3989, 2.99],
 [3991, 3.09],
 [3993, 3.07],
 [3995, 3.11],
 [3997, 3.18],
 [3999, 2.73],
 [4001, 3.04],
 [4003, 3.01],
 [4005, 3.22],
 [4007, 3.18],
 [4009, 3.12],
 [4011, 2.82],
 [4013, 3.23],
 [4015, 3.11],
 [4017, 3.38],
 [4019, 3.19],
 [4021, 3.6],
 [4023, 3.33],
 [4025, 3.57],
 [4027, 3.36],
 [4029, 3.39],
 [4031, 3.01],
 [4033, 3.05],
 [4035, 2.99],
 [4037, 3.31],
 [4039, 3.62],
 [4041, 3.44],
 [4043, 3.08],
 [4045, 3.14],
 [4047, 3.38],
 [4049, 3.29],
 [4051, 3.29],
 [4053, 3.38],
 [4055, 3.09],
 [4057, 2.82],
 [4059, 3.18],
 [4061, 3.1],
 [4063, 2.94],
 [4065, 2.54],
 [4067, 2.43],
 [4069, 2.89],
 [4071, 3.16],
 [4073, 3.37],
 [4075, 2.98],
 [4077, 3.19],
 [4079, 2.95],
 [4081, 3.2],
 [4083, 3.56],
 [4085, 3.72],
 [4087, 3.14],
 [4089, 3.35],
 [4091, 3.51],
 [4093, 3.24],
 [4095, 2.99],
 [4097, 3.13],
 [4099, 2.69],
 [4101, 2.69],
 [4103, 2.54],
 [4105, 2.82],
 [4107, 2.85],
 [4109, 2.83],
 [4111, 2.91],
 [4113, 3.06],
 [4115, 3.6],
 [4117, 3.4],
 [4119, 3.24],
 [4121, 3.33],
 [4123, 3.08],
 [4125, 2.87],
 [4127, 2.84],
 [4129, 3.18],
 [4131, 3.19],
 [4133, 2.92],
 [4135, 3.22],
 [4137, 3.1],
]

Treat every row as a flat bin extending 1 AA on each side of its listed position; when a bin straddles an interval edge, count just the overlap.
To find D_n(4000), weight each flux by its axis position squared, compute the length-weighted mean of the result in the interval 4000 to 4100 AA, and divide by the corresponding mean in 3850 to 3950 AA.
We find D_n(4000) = 1.71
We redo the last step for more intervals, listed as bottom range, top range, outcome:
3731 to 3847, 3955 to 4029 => 1.65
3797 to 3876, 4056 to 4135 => 1.88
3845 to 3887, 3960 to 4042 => 1.49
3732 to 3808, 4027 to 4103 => 1.95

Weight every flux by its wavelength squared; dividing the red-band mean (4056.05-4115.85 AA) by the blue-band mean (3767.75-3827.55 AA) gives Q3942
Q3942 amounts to 1.83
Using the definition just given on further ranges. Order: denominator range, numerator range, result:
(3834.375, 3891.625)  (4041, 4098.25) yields 1.85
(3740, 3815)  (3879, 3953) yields 1.13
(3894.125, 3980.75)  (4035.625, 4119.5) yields 1.67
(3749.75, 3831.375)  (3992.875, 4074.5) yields 1.90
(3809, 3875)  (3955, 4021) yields 1.52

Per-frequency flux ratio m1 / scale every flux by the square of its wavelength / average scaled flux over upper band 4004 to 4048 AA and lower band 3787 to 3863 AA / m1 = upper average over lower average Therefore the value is 2.0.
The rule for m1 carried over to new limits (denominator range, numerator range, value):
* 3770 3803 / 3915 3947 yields 1.01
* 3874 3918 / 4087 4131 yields 1.60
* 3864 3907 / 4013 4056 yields 1.75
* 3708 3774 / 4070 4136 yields 1.92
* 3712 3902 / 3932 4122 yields 1.64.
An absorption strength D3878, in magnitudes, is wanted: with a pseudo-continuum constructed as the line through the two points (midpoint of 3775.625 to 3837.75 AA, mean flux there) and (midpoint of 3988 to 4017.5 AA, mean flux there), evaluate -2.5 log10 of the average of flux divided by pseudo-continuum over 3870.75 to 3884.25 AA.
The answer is 0.17 mag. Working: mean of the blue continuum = 1.84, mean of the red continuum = 3.08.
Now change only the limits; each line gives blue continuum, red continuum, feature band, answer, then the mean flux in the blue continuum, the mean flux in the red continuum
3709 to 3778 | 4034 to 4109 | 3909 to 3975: 0.34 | 1.95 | 3.1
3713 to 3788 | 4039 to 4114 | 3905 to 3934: 0.22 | 1.98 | 3.08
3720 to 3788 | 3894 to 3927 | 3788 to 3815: 0.06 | 1.97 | 2.28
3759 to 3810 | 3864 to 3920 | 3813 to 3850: 0.25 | 1.96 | 2.13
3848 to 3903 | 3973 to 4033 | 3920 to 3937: 0.46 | 2.01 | 2.99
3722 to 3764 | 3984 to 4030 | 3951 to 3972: 0.49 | 1.93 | 3.15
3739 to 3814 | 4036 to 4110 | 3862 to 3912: 0.15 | 1.91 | 3.1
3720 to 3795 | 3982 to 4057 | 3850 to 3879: 0.19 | 1.96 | 3.17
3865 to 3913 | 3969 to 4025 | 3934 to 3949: 0.33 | 2.06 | 2.84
